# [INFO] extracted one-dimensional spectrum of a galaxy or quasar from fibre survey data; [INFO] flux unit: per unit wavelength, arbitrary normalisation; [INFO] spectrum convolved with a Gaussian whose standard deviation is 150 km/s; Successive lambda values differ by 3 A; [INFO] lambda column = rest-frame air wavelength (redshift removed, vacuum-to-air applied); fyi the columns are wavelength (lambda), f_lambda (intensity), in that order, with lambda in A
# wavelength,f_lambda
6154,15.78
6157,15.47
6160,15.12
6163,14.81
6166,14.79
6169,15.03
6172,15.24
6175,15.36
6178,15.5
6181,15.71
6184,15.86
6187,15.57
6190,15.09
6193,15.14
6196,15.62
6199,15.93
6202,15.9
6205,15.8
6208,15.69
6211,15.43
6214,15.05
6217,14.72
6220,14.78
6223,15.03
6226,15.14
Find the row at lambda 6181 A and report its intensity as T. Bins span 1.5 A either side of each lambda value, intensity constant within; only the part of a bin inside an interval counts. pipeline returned 15.71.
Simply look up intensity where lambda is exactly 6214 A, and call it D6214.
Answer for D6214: 15.05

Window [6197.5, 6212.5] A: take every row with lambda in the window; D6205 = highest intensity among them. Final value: 15.93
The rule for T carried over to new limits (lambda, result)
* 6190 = 15.09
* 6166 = 14.79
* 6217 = 14.72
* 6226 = 15.14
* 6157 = 15.47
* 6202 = 15.9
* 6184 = 15.86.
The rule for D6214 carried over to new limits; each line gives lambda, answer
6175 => 15.36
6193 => 15.14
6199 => 15.93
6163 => 14.81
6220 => 14.78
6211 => 15.43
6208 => 15.69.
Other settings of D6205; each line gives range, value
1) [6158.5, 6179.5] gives 15.5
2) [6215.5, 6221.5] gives 14.78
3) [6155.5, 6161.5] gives 15.47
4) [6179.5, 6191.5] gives 15.86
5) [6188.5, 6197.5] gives 15.62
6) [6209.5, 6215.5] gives 15.43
